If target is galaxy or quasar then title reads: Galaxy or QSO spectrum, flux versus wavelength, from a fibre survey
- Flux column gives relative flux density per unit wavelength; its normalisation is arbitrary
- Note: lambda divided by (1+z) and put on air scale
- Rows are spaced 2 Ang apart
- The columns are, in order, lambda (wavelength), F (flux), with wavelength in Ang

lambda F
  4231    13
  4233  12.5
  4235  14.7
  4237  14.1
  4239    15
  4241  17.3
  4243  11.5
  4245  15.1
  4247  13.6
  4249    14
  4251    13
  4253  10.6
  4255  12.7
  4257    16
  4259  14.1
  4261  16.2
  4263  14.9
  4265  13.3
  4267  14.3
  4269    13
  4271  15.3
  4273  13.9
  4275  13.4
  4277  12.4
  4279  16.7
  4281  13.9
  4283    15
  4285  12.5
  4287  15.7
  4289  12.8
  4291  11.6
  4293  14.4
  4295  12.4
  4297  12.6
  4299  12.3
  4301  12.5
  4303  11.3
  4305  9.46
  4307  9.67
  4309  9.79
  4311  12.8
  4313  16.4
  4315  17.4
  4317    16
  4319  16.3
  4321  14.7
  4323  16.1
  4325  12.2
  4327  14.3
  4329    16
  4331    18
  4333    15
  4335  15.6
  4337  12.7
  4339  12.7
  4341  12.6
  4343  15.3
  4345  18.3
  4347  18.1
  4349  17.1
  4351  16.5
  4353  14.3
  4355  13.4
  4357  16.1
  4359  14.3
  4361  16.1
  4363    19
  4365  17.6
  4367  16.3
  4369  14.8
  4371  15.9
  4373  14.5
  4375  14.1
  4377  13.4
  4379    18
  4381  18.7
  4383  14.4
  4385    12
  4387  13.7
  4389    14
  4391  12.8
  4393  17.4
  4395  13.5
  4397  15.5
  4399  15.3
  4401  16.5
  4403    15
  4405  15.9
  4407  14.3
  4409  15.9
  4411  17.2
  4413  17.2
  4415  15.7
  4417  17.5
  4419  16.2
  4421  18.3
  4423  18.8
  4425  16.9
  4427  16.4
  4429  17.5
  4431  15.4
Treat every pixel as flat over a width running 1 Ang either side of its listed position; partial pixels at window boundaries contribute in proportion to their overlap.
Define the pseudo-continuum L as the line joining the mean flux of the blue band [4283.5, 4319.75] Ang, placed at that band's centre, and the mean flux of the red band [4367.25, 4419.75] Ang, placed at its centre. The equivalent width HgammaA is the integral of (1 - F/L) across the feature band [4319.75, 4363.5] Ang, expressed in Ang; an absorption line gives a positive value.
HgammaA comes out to -3.87 Ang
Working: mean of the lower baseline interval 13.1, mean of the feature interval 15.3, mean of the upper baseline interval 15.4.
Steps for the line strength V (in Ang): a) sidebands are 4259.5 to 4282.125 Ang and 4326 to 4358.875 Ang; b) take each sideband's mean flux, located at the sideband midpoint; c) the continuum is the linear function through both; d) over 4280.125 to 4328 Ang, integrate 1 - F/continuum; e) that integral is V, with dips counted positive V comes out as 4.4 Ang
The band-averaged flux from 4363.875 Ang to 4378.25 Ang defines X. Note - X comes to 15.3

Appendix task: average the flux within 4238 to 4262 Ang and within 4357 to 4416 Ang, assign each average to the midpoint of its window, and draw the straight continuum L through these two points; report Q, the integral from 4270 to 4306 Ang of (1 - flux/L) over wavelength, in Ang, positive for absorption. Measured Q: 3.1 Ang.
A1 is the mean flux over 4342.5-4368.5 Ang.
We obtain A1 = 16.3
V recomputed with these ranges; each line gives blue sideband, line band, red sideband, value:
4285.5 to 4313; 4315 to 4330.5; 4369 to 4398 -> -2.8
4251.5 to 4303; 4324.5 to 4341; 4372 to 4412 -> -0.2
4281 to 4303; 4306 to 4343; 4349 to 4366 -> 0.4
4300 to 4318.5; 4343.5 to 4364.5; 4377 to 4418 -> -3.1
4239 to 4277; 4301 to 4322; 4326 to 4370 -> 2.3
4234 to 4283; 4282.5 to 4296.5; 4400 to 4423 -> 1.2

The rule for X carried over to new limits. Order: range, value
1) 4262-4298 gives 13.8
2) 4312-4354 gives 15.5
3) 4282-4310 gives 12.3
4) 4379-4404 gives 15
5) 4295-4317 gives 12.6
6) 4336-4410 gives 15.3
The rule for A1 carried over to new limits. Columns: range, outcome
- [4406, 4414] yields 16.1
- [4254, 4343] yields 13.9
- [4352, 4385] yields 15.6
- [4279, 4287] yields 14.4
